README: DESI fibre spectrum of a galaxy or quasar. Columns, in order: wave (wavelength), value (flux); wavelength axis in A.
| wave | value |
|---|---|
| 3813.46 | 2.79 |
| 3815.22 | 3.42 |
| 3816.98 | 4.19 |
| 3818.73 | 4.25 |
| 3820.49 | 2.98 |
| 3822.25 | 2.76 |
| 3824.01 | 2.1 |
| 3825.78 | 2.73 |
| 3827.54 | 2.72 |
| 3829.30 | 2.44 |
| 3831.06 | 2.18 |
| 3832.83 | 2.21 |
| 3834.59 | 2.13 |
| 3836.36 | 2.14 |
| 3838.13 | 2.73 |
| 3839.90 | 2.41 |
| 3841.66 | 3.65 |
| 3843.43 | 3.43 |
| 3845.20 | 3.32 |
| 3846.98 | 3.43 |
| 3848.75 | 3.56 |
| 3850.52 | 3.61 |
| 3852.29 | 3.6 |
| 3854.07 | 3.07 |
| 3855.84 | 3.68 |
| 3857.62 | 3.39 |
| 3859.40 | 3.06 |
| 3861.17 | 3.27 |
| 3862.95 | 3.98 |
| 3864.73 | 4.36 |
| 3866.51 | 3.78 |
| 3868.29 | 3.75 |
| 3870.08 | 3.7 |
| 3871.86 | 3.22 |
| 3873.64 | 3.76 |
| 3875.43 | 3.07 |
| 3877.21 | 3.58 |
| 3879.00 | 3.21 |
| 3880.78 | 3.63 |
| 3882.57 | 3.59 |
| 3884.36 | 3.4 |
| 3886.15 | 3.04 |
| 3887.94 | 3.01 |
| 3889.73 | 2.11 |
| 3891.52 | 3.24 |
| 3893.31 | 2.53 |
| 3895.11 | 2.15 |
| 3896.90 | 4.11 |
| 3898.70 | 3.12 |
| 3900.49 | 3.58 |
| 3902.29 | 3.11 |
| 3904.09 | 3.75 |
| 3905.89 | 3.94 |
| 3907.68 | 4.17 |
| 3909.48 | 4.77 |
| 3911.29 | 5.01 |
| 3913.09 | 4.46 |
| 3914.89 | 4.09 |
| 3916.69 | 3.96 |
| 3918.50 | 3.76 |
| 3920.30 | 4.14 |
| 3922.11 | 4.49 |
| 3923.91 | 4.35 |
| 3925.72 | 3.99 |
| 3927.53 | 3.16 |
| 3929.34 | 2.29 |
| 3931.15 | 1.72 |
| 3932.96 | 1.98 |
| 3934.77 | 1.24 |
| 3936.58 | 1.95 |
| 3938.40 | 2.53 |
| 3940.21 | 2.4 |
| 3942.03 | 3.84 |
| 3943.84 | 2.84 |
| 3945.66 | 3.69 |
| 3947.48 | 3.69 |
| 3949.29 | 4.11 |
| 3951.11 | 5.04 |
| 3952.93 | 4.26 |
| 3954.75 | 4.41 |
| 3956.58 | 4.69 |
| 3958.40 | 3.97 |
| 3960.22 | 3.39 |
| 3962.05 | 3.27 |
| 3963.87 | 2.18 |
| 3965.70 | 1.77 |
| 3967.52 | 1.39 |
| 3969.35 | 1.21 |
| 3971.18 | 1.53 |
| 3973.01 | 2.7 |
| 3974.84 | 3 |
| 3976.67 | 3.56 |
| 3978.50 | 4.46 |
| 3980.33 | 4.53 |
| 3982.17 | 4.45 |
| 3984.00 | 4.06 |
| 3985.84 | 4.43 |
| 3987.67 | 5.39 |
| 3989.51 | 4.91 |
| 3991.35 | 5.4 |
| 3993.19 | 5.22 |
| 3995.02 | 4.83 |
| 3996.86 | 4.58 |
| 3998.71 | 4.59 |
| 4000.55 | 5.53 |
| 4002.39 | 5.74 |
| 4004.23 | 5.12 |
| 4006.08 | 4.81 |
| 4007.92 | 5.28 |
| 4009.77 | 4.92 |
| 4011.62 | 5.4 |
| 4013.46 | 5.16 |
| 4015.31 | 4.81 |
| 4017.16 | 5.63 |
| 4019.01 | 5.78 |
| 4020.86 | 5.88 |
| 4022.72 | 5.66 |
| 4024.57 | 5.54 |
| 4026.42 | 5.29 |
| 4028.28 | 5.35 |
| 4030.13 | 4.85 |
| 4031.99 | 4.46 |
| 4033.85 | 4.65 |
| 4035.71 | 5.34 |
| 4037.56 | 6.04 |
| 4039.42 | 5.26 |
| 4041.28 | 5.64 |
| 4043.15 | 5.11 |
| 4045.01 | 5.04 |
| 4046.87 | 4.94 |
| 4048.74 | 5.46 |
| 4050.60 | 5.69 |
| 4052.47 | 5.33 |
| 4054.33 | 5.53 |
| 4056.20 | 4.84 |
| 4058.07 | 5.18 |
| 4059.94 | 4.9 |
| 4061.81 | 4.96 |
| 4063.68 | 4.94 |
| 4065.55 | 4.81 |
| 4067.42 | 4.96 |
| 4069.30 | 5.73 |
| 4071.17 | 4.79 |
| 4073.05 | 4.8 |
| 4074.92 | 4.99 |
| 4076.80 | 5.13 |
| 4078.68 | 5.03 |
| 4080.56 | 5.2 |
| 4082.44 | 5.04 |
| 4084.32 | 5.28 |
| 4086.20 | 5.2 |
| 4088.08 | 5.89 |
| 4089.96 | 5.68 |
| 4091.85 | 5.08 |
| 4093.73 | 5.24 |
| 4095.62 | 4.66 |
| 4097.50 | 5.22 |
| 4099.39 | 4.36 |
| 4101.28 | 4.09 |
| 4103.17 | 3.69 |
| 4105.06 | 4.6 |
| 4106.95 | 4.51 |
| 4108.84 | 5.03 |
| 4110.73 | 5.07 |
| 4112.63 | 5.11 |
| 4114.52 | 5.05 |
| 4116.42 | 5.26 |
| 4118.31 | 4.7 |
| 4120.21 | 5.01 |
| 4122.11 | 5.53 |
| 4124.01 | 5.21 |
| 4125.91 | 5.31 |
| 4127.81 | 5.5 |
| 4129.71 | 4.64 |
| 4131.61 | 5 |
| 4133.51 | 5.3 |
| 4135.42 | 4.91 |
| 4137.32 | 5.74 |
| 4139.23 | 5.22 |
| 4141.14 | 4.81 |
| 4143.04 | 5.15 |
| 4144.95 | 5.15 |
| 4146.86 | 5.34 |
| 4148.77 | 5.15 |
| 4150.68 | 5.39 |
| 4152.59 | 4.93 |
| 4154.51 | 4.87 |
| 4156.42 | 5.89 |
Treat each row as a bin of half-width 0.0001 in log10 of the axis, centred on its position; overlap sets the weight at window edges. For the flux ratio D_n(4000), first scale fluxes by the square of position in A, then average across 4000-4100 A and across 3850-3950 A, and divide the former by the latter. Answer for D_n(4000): 1.6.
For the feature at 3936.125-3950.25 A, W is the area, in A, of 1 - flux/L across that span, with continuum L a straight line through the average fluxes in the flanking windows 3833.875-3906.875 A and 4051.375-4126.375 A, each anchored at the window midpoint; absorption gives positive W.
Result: 2.6 A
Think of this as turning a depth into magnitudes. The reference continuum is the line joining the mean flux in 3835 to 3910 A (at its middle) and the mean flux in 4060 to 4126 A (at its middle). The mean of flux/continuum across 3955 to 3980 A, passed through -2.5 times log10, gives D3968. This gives 0.35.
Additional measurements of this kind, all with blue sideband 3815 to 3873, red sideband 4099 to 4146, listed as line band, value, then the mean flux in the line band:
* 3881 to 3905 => 0.12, 3.15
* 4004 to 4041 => -0.21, 5.27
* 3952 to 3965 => 0.06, 3.71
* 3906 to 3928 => -0.15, 4.21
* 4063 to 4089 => -0.10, 5.13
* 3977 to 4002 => -0.16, 4.79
